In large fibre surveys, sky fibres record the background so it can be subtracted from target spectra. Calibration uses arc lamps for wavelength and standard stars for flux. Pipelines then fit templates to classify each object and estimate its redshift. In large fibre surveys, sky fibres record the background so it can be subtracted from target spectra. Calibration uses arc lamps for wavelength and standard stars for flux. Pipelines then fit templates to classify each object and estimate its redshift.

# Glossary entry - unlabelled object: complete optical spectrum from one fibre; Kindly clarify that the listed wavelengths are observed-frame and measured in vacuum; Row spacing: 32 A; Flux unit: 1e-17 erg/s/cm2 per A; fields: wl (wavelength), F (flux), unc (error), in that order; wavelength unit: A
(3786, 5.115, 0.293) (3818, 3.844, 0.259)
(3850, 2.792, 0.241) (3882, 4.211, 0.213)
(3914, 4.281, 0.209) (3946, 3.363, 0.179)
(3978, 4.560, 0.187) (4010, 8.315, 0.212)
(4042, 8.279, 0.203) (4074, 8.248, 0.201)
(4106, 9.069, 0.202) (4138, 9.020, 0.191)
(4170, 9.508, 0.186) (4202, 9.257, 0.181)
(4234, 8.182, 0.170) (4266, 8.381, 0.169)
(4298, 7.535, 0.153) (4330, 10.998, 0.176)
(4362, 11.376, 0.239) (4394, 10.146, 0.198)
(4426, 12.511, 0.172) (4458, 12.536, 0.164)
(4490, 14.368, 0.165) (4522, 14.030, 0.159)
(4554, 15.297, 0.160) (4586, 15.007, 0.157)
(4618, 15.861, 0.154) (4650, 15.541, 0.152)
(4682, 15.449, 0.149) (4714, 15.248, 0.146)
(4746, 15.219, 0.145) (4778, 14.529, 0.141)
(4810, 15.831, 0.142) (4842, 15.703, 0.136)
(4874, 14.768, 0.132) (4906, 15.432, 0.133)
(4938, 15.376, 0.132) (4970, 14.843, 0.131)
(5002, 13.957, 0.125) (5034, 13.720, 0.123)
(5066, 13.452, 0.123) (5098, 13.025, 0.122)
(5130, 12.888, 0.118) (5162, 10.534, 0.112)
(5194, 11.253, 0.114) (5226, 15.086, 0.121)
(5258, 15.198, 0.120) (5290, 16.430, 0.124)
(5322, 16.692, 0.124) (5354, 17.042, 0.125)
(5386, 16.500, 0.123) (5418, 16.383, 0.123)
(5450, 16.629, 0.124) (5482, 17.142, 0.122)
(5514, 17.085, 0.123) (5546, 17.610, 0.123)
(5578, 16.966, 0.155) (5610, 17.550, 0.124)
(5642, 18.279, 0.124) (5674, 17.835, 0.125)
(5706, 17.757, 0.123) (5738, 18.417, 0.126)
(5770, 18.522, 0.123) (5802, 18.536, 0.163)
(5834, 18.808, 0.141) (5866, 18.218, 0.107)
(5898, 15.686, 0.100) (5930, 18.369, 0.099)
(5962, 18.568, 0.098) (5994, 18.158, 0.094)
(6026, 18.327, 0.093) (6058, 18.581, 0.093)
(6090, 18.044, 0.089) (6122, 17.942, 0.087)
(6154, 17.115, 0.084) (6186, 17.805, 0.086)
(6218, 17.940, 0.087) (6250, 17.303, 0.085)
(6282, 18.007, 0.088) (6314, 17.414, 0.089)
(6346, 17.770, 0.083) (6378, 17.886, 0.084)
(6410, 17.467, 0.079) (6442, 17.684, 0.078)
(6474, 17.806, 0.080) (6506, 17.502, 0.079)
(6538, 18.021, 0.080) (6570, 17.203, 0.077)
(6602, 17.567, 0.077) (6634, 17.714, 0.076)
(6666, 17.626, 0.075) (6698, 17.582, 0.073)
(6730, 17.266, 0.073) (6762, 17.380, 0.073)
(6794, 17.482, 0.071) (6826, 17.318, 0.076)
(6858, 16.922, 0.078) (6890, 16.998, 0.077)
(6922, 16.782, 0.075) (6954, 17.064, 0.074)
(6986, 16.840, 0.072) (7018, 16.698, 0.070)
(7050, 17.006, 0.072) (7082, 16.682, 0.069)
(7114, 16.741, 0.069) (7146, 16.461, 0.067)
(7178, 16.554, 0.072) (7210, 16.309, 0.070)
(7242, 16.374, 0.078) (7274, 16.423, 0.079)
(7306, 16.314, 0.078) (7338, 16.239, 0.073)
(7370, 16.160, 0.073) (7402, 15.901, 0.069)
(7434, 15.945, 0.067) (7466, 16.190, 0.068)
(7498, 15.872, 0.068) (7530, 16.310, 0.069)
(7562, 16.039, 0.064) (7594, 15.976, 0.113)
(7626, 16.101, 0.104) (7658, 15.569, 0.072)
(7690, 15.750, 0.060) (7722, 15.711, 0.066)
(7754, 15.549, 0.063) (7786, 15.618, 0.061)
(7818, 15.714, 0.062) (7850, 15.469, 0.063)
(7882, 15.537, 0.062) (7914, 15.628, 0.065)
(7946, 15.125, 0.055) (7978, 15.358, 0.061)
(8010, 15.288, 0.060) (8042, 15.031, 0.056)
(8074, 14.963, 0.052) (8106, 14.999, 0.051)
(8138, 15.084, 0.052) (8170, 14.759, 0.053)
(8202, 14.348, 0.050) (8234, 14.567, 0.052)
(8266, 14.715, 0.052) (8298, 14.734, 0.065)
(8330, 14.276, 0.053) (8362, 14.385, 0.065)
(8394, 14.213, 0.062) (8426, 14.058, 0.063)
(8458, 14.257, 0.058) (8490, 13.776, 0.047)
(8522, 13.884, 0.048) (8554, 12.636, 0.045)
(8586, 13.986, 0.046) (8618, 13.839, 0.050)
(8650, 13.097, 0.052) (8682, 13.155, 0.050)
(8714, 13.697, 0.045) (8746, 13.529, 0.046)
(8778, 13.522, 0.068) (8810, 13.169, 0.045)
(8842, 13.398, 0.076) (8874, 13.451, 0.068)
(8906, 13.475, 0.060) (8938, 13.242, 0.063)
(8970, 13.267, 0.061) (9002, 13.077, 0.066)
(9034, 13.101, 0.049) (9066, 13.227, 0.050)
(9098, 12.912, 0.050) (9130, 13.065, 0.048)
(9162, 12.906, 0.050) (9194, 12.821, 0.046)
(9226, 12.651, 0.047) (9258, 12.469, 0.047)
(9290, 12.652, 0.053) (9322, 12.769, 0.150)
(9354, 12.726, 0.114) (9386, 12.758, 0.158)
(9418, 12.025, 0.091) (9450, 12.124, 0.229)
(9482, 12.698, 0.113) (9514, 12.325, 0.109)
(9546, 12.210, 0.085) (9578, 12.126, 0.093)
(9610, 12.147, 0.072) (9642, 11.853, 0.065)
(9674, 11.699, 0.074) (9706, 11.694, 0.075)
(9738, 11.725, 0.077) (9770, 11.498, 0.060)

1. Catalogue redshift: 0.00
